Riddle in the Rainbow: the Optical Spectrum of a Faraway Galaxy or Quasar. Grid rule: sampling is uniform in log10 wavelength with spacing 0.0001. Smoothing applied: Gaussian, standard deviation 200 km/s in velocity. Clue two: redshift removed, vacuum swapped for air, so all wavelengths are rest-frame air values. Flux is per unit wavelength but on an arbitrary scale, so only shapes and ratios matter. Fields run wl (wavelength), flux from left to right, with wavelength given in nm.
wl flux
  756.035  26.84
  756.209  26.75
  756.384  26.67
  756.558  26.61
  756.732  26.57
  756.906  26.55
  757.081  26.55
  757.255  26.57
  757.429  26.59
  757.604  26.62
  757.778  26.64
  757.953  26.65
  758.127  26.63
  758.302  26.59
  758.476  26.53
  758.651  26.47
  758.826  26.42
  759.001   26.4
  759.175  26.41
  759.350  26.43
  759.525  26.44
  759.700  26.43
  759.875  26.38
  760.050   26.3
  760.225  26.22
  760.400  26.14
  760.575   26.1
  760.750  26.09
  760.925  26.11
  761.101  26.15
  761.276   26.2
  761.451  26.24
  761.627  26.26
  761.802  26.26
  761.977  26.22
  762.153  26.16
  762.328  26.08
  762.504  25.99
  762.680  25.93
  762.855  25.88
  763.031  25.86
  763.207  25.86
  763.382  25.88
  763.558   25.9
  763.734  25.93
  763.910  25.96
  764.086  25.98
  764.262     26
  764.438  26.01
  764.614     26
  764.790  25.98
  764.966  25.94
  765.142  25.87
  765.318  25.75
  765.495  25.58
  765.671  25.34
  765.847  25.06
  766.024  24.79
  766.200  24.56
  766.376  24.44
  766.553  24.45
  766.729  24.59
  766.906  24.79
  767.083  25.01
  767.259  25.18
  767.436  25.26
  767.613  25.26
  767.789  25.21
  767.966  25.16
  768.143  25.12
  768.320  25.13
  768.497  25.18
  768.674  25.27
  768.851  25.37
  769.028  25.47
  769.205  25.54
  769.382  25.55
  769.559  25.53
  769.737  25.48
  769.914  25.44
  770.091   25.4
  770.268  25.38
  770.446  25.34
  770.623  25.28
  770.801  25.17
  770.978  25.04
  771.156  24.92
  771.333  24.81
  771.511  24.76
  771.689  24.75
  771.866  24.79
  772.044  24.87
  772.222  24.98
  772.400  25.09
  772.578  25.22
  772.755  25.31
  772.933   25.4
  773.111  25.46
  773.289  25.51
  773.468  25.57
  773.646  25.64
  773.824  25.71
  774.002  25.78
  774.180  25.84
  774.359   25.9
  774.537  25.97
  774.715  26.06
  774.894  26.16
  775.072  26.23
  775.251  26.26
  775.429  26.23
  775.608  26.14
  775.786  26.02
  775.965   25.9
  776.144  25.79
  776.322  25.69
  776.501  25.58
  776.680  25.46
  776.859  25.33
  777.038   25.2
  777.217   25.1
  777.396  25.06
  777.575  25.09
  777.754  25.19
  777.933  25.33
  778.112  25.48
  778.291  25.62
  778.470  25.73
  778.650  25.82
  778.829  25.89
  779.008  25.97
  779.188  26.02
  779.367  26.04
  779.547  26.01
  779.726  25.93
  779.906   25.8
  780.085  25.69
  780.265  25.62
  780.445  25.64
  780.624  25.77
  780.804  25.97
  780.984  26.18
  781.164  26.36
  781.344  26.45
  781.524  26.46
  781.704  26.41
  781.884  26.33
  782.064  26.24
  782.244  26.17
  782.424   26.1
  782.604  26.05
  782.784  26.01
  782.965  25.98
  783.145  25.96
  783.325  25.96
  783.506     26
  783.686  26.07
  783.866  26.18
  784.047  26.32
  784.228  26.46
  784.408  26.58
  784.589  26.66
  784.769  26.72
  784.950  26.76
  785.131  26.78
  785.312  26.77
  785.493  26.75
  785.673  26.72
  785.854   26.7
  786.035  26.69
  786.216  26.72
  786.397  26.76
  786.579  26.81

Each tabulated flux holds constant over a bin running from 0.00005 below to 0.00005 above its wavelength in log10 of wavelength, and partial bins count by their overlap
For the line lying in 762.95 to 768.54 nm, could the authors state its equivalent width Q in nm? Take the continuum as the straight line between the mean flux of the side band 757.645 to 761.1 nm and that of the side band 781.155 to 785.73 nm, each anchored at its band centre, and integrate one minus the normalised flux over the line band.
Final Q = 0.21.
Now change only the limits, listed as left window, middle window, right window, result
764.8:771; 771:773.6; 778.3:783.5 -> 0.04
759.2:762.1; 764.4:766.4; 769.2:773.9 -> 0.03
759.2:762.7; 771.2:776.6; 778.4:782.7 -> 0.11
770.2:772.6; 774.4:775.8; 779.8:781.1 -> -0.04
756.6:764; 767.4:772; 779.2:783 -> 0.17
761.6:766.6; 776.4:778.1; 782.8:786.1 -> 0.06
